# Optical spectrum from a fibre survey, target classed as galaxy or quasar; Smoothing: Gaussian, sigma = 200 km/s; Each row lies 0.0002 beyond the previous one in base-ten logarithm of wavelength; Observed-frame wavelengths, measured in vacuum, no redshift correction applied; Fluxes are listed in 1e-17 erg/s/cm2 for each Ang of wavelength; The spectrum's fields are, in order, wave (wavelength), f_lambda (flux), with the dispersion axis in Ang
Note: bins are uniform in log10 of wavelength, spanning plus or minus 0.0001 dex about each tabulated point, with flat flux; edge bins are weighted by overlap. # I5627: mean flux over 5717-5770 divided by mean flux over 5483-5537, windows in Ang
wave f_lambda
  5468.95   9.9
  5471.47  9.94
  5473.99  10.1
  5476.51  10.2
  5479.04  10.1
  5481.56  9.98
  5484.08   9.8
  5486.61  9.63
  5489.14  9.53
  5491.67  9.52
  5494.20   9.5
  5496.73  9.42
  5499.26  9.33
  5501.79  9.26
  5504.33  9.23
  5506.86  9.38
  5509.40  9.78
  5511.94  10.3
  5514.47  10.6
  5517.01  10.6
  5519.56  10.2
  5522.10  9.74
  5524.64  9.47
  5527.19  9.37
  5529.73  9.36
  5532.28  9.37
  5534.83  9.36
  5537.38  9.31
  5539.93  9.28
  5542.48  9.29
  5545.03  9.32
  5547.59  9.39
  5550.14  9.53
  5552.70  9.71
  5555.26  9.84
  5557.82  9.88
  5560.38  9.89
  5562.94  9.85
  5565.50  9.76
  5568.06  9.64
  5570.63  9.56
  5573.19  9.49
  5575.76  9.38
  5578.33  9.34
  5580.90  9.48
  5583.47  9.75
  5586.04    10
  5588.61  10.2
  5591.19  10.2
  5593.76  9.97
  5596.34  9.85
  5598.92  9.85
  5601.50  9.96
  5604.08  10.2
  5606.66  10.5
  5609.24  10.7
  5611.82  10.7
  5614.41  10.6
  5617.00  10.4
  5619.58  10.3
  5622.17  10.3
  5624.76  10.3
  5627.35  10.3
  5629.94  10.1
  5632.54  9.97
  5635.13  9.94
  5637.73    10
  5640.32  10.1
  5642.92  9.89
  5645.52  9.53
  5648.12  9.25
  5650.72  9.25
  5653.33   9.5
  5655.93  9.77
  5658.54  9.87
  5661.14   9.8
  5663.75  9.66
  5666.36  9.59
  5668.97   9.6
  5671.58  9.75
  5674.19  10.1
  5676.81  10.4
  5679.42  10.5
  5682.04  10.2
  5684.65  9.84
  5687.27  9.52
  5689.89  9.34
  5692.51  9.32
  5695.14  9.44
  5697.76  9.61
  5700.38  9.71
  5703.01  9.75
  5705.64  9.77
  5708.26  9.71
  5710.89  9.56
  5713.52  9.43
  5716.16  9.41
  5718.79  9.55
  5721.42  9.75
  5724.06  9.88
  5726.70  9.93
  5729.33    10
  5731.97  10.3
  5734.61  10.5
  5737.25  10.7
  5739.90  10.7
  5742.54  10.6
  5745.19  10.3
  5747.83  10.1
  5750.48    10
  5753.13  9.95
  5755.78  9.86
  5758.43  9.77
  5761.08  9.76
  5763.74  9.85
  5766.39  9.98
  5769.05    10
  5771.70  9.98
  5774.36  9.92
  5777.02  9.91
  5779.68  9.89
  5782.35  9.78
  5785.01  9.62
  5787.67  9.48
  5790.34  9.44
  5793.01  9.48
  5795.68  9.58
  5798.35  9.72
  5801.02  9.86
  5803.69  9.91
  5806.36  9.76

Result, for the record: 1.04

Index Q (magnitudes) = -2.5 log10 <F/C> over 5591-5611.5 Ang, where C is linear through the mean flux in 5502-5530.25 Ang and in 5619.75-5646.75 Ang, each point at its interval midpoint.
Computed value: -0.02 mag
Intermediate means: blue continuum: 9.81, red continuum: 10.1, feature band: 10.2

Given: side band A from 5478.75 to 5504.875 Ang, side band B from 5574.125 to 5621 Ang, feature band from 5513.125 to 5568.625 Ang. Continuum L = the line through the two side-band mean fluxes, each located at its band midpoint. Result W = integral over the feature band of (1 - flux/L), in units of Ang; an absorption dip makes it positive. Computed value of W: 0.7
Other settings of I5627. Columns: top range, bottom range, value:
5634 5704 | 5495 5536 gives 1.01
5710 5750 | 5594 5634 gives 0.98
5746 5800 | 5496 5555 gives 1.02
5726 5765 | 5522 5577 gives 1.07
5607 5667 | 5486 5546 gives 1.04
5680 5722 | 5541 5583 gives 1.00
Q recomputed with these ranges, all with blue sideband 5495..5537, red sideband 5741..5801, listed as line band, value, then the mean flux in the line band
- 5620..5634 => -0.05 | 10.2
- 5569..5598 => 0.00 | 9.75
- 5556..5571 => -0.01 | 9.78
